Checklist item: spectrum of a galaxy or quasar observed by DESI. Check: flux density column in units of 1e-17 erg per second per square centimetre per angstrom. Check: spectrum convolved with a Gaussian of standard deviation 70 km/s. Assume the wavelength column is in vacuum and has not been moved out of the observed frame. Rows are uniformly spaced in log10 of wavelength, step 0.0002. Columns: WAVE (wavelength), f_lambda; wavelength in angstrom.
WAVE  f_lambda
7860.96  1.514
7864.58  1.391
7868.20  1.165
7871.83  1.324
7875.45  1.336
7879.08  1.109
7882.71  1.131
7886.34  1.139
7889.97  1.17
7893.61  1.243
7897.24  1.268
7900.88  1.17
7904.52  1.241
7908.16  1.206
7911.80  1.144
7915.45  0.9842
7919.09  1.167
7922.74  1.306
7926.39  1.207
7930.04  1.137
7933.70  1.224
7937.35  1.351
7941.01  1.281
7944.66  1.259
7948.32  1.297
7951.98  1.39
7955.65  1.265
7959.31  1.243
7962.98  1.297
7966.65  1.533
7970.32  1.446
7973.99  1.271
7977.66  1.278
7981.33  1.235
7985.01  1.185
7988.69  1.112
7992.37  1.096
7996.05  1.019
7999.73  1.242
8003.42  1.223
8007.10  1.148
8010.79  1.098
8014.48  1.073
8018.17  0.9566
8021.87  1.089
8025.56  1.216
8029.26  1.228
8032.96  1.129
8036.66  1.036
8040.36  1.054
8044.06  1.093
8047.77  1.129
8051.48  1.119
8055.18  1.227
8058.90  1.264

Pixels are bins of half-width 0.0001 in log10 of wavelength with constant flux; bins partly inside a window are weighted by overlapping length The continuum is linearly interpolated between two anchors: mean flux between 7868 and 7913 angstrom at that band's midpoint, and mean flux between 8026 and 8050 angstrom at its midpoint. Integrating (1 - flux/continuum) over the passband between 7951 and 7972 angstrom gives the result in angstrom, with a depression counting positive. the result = -3.6 angstrom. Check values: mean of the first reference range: 1.21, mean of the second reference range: 1.12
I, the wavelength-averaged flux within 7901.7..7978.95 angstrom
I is 1.26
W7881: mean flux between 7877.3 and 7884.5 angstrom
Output 1.12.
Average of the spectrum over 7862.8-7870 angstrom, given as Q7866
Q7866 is 1.28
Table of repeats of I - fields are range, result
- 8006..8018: 1.08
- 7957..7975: 1.36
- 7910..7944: 1.2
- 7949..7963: 1.3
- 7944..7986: 1.31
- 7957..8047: 1.18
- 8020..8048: 1.12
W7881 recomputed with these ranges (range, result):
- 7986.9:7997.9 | 1.08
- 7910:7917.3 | 1.06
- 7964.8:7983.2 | 1.35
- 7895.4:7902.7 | 1.22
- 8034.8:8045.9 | 1.06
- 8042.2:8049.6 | 1.11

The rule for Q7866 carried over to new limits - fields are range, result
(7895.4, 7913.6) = 1.21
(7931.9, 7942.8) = 1.29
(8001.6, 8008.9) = 1.19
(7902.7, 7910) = 1.22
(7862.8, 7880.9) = 1.26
